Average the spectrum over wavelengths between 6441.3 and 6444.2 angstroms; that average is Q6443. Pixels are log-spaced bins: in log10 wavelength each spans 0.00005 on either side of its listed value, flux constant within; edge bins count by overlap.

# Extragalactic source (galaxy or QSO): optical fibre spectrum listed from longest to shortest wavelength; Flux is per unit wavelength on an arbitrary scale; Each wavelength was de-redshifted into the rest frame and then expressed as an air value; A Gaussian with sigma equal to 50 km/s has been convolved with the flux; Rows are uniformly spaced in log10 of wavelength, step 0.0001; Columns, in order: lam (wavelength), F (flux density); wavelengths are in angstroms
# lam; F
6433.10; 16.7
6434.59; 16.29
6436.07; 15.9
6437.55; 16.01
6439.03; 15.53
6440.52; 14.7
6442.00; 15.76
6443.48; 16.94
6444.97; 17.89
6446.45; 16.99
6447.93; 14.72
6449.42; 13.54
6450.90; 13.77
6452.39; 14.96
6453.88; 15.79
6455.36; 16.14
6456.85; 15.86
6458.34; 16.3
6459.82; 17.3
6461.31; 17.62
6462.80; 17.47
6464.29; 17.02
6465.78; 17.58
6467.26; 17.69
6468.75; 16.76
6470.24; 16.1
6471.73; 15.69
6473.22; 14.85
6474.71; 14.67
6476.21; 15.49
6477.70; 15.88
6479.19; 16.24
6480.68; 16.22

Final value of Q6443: 16.4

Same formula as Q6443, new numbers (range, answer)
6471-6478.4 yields 15.3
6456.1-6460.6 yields 16.5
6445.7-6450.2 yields 15.1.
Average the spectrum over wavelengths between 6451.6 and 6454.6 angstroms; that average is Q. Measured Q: 15.3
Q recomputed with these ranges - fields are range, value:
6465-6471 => 17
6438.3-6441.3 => 15.1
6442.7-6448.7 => 16.6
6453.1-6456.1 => 16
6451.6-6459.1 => 15.8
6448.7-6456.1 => 14.8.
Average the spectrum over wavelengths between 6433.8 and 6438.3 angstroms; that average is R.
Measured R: 16.1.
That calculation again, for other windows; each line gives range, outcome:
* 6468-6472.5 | 16.2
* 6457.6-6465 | 17.1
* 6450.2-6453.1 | 14.3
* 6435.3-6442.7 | 15.6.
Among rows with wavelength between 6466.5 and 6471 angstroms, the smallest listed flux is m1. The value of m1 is 16.1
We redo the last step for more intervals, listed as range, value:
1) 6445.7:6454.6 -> 13.54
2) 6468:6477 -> 14.67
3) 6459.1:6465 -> 17.02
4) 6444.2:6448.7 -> 14.72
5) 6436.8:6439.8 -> 15.53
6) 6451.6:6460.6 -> 14.96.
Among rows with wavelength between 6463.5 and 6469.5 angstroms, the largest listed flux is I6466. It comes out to 17.69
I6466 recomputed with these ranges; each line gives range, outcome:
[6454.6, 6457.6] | 16.14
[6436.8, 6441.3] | 16.01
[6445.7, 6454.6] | 16.99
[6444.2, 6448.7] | 17.89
